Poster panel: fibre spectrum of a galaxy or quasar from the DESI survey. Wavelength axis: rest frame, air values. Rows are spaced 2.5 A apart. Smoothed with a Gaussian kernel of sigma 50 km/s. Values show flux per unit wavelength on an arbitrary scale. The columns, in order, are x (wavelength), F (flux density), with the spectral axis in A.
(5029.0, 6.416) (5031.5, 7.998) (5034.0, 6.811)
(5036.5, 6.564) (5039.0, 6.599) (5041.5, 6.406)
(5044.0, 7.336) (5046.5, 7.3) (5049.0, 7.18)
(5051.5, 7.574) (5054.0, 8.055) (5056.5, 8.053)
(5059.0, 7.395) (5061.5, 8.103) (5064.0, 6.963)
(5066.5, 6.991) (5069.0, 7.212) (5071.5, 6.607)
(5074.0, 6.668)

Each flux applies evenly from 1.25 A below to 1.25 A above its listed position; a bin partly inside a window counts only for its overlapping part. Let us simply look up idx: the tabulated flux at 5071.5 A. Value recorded 6.607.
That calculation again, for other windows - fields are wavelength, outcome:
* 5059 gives 7.395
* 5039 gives 6.599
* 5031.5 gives 7.998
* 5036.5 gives 6.564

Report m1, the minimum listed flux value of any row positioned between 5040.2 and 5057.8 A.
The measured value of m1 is 6.406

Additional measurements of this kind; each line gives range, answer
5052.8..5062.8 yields 7.395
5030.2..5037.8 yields 6.564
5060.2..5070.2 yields 6.963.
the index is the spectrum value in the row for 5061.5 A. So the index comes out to 8.103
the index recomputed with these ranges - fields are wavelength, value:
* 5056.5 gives 8.053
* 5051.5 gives 7.574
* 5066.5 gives 6.991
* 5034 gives 6.811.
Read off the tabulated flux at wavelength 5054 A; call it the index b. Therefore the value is 8.055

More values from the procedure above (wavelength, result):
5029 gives 6.416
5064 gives 6.963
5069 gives 7.212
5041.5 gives 6.406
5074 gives 6.668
